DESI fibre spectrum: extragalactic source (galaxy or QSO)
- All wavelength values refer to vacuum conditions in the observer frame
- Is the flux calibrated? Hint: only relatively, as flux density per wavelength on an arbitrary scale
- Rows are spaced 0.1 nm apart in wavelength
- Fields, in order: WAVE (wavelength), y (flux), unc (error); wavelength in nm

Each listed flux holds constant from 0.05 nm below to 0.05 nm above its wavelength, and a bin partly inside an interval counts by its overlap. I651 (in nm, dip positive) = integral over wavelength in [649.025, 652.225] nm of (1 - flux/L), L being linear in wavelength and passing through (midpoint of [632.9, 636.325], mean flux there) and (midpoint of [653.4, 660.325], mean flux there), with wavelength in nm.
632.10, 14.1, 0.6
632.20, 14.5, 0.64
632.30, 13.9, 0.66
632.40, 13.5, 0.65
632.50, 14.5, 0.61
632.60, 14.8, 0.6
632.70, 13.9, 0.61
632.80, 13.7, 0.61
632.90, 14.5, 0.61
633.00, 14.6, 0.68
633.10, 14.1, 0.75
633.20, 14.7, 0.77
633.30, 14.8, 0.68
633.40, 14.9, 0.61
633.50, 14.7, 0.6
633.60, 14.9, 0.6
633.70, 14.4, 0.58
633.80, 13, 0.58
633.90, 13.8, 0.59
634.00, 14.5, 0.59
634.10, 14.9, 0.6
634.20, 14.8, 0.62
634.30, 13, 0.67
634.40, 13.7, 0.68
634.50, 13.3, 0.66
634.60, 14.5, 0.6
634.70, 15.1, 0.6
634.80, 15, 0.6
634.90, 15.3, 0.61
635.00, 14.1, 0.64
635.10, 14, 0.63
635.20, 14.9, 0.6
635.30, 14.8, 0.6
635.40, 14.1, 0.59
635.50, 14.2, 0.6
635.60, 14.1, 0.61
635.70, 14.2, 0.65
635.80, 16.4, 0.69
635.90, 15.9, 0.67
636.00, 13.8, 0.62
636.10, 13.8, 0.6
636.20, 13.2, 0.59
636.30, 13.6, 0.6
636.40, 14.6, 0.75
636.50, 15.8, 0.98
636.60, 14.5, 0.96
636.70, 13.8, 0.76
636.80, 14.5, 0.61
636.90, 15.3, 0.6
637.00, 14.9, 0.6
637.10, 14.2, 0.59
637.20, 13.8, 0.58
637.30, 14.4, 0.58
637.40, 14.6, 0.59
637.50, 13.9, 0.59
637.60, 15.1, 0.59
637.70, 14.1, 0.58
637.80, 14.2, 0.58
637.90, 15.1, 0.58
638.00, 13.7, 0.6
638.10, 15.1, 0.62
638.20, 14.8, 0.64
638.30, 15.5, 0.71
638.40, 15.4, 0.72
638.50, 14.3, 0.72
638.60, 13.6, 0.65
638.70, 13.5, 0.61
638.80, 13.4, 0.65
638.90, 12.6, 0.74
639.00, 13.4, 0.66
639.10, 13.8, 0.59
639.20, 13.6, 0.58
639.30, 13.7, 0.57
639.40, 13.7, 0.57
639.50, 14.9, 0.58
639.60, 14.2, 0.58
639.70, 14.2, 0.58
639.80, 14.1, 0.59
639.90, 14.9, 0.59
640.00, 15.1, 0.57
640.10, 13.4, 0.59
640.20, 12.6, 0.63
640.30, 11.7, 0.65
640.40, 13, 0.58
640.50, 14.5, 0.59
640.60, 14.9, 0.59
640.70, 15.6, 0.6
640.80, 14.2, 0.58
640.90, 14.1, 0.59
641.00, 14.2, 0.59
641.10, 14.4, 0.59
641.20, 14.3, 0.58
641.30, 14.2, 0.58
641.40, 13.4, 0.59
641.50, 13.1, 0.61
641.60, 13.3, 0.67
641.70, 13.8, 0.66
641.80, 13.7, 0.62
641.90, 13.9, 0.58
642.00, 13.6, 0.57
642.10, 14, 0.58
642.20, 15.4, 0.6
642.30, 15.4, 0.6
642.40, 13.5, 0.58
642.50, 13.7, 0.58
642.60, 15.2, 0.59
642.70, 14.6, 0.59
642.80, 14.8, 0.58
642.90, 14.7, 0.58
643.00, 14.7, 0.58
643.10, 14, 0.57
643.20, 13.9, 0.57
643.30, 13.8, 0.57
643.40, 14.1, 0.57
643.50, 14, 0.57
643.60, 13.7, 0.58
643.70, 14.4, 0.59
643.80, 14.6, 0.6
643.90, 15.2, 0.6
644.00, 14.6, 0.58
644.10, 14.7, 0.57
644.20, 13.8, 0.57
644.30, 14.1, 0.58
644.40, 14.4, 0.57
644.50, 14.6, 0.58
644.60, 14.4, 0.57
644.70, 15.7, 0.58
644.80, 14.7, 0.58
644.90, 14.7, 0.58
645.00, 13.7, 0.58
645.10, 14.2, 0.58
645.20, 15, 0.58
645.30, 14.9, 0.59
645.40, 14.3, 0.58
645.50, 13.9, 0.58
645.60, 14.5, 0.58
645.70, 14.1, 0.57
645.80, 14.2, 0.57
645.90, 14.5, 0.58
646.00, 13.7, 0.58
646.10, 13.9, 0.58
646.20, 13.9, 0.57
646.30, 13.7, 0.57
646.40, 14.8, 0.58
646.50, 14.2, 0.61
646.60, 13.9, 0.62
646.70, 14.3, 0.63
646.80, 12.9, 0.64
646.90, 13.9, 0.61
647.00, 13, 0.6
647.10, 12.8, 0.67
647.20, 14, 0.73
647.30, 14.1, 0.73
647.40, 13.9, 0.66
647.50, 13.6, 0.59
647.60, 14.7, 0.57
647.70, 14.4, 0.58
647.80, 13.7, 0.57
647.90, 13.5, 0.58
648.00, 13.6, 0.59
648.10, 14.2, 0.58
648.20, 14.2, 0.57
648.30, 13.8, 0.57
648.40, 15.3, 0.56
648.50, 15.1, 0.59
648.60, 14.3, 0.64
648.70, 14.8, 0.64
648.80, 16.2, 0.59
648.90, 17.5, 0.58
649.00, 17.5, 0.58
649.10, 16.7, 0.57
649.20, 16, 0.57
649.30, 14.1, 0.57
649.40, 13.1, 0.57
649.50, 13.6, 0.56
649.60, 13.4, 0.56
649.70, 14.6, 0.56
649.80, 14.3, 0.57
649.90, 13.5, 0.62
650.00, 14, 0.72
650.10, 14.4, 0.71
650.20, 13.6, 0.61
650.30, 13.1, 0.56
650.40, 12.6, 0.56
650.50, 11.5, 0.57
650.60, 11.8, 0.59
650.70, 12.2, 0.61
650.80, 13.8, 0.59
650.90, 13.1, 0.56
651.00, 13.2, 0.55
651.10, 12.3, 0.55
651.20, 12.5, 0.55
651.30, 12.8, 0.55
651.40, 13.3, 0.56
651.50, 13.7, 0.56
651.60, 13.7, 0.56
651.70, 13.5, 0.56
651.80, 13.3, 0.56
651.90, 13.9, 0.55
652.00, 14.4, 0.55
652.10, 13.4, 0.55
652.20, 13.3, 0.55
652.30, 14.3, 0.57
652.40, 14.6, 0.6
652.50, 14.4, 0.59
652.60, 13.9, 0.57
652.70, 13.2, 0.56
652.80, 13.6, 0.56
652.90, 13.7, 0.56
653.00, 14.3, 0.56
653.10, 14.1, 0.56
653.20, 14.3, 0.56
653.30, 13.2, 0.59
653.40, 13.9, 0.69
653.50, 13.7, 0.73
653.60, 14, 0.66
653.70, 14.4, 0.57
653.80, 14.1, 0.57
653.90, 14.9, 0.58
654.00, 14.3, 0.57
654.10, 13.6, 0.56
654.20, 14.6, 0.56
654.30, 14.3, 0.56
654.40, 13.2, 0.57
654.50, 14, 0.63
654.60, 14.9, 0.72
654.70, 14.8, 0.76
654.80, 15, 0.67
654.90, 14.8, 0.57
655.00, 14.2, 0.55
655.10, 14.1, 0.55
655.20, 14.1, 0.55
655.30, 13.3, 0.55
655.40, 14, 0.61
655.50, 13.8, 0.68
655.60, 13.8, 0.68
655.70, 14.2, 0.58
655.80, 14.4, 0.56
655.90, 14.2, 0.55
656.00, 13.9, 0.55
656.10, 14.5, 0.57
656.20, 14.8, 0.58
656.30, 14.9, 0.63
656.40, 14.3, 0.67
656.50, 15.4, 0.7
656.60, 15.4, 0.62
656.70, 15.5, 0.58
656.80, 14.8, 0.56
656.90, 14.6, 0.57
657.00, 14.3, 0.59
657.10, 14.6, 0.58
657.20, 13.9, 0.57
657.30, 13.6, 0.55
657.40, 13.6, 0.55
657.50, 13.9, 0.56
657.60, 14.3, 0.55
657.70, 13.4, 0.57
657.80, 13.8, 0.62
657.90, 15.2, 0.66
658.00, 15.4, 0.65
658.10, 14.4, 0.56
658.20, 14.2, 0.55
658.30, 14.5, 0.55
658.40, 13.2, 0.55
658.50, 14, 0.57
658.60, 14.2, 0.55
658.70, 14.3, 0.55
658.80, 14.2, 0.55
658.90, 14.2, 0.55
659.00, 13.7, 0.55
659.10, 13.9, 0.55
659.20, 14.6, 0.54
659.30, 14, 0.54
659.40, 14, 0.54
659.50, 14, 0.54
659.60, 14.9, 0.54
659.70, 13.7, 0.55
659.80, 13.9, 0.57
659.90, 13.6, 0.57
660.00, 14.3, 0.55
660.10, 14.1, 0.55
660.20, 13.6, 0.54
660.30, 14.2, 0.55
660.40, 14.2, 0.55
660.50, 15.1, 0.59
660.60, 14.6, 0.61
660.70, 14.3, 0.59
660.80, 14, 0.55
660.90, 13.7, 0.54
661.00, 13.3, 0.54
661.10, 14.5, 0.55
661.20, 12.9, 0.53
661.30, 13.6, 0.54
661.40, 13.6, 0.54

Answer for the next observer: 0.16 nm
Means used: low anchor 14.4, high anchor 14.2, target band 13.6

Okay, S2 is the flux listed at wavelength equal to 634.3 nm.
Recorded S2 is 13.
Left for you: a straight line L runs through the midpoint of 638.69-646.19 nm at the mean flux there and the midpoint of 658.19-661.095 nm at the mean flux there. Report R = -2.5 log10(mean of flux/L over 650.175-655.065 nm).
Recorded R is 0.03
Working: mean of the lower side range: 14.2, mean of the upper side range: 14.1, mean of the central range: 13.7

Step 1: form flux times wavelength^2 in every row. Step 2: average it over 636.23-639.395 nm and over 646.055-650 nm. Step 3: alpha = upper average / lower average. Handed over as 1.0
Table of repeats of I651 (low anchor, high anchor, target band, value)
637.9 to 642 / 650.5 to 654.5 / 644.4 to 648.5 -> -0.10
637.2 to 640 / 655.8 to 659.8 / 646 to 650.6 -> 0.04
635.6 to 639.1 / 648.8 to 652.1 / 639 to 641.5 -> 0.04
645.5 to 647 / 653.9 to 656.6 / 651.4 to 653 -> 0.05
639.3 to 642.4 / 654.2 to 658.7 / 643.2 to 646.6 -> -0.05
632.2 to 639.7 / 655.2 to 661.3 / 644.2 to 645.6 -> -0.02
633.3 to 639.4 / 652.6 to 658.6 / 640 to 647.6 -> 0.08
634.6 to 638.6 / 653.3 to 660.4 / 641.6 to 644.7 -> 0.03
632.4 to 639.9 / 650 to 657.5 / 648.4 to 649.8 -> -0.11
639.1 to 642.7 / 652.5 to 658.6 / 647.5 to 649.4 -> -0.10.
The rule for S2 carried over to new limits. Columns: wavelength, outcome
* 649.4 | 13.1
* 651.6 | 13.7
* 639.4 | 13.7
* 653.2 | 14.3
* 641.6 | 13.3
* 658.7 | 14.3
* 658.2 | 14.2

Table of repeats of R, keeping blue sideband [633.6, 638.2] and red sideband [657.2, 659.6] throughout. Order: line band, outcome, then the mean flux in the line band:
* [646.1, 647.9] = 0.03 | 13.9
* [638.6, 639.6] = 0.06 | 13.7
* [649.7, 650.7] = 0.08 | 13.2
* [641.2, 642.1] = 0.05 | 13.7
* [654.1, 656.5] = -0.01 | 14.3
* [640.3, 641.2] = 0.01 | 14.2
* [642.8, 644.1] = 0.00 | 14.3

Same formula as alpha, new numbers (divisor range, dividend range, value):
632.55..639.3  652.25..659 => 1.05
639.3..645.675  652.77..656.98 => 1.04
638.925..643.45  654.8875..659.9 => 1.06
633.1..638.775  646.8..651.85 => 1.00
